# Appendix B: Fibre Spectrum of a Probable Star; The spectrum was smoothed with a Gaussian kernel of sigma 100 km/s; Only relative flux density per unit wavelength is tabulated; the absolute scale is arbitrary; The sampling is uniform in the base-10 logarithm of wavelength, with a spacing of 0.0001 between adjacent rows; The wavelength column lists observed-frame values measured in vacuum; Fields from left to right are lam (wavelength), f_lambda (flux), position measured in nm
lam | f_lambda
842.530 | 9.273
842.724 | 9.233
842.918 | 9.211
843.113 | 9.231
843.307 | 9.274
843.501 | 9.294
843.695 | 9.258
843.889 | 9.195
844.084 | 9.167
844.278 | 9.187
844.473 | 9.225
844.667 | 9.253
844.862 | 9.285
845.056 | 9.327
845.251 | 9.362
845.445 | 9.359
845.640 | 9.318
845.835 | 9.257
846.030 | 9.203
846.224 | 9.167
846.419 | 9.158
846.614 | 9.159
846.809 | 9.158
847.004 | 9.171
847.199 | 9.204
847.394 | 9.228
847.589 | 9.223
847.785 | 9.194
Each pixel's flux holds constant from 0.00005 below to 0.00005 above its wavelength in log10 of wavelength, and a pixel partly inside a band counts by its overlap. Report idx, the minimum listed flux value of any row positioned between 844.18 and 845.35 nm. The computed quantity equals 9.187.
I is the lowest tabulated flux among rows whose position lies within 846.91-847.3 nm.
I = 9.171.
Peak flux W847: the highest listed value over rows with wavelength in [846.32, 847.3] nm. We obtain 9.204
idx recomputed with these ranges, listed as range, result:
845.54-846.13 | 9.203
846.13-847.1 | 9.158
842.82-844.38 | 9.167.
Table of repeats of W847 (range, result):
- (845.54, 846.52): 9.318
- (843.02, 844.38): 9.294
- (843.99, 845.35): 9.362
